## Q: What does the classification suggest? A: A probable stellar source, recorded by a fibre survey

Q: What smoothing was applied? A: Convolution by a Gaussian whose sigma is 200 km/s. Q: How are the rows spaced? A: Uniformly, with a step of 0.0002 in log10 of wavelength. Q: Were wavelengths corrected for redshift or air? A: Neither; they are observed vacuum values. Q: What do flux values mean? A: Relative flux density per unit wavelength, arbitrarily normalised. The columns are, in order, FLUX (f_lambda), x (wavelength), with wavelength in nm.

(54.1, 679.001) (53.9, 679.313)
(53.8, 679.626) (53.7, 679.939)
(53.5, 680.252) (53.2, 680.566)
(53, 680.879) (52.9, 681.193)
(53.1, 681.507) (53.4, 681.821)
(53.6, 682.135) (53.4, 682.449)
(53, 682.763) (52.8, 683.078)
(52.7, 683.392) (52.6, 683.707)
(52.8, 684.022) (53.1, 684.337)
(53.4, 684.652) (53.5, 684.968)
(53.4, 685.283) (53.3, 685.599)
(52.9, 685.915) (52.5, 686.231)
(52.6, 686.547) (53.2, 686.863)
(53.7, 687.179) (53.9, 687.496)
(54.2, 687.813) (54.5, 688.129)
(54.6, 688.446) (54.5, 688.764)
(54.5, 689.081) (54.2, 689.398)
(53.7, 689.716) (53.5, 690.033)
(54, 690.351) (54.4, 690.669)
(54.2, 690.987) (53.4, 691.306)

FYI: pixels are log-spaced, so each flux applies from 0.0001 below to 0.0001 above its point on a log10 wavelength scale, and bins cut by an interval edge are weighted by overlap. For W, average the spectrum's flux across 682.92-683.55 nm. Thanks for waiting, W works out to 52.7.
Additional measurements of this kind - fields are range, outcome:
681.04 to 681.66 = 53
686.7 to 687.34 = 53.5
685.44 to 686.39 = 52.9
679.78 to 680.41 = 53.6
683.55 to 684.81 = 53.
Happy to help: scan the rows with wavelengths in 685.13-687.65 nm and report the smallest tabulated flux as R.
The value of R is 52.5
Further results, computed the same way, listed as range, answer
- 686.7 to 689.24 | 53.2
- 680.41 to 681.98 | 52.9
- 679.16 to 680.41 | 53.5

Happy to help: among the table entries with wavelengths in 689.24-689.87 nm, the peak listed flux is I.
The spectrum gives 54.2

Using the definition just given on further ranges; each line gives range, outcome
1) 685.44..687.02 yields 53.3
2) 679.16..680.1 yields 53.9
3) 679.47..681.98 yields 53.8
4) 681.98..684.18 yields 53.6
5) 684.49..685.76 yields 53.5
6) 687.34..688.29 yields 54.5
